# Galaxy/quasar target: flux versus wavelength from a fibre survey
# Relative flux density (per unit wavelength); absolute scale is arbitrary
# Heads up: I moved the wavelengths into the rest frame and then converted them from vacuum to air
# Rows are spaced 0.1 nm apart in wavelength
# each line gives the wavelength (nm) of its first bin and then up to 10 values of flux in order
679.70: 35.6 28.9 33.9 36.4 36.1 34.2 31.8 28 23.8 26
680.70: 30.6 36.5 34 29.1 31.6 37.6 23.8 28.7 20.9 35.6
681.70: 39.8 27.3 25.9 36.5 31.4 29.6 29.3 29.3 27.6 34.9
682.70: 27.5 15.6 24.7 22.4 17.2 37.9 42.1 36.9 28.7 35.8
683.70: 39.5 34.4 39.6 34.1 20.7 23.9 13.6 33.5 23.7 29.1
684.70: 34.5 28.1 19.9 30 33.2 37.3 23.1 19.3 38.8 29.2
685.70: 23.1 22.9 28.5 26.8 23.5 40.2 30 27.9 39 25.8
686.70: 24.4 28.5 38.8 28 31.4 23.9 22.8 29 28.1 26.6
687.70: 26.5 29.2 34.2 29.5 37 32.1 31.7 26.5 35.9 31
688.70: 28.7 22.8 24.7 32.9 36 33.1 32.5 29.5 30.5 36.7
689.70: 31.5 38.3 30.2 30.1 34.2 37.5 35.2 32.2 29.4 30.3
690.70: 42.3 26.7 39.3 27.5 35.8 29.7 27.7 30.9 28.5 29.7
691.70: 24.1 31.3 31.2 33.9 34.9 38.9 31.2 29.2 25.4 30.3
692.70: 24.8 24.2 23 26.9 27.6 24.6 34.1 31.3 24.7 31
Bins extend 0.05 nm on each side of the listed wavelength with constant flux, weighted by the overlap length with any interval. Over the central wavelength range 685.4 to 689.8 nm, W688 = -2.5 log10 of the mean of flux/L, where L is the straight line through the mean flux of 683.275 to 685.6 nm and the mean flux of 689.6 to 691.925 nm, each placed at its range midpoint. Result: 0.04 mag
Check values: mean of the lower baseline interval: 30.3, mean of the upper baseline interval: 32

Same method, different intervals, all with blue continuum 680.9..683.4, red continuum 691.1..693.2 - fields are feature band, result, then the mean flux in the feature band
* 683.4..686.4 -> 0.01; 29.2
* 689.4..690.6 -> -0.13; 33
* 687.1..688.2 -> 0.02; 29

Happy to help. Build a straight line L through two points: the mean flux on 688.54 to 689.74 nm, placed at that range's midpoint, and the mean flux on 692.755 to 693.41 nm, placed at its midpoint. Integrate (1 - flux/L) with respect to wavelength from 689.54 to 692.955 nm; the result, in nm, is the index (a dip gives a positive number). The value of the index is -0.29 nm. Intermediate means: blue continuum 30.9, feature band 31.3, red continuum 27.2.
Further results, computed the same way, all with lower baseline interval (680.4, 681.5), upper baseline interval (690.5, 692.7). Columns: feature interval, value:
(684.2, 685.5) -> 0.12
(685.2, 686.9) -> 0.09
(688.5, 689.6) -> 0.00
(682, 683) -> 0.06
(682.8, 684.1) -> -0.07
